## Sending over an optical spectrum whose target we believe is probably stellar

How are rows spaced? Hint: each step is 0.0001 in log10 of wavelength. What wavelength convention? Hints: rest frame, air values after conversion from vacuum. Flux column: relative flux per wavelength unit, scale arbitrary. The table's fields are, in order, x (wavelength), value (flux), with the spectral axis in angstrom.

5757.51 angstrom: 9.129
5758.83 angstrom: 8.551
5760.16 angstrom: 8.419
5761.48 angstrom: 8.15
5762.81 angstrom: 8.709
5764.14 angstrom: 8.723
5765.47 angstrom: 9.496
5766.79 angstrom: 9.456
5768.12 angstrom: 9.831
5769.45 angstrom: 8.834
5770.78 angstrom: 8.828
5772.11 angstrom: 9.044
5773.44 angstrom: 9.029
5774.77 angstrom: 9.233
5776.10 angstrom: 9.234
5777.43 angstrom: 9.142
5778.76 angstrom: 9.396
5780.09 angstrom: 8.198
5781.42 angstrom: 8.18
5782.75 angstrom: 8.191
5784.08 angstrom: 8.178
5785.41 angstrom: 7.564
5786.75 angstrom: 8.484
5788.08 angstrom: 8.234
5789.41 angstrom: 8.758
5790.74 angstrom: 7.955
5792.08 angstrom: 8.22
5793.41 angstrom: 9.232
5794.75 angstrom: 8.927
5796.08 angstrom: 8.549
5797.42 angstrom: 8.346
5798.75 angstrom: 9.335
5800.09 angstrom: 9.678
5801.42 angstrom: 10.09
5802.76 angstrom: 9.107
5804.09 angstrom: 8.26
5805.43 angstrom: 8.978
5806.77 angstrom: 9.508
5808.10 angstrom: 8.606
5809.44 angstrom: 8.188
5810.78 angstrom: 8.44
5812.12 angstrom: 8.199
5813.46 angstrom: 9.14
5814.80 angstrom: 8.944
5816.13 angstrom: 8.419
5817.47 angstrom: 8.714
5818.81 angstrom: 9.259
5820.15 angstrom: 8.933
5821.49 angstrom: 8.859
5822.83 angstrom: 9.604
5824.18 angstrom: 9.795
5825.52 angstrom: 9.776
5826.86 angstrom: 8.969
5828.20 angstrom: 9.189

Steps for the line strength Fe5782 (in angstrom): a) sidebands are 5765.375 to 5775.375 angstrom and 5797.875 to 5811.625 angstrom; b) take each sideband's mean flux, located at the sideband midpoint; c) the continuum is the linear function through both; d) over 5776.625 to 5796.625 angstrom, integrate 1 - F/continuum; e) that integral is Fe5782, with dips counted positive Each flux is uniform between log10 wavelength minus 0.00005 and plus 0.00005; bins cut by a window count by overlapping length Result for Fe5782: 1.4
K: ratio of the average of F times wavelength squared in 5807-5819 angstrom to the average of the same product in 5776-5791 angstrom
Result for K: 1.0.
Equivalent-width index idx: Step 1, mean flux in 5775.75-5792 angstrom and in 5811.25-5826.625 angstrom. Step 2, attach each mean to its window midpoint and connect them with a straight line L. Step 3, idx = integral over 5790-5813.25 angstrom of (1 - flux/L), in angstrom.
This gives -0.17 angstrom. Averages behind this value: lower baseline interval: 8.44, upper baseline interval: 9.05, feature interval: 8.81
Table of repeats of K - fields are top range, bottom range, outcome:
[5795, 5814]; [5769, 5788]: 1.03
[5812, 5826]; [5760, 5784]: 1.04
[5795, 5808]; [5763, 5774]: 1.00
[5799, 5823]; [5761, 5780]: 1.00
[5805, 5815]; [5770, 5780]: 0.97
